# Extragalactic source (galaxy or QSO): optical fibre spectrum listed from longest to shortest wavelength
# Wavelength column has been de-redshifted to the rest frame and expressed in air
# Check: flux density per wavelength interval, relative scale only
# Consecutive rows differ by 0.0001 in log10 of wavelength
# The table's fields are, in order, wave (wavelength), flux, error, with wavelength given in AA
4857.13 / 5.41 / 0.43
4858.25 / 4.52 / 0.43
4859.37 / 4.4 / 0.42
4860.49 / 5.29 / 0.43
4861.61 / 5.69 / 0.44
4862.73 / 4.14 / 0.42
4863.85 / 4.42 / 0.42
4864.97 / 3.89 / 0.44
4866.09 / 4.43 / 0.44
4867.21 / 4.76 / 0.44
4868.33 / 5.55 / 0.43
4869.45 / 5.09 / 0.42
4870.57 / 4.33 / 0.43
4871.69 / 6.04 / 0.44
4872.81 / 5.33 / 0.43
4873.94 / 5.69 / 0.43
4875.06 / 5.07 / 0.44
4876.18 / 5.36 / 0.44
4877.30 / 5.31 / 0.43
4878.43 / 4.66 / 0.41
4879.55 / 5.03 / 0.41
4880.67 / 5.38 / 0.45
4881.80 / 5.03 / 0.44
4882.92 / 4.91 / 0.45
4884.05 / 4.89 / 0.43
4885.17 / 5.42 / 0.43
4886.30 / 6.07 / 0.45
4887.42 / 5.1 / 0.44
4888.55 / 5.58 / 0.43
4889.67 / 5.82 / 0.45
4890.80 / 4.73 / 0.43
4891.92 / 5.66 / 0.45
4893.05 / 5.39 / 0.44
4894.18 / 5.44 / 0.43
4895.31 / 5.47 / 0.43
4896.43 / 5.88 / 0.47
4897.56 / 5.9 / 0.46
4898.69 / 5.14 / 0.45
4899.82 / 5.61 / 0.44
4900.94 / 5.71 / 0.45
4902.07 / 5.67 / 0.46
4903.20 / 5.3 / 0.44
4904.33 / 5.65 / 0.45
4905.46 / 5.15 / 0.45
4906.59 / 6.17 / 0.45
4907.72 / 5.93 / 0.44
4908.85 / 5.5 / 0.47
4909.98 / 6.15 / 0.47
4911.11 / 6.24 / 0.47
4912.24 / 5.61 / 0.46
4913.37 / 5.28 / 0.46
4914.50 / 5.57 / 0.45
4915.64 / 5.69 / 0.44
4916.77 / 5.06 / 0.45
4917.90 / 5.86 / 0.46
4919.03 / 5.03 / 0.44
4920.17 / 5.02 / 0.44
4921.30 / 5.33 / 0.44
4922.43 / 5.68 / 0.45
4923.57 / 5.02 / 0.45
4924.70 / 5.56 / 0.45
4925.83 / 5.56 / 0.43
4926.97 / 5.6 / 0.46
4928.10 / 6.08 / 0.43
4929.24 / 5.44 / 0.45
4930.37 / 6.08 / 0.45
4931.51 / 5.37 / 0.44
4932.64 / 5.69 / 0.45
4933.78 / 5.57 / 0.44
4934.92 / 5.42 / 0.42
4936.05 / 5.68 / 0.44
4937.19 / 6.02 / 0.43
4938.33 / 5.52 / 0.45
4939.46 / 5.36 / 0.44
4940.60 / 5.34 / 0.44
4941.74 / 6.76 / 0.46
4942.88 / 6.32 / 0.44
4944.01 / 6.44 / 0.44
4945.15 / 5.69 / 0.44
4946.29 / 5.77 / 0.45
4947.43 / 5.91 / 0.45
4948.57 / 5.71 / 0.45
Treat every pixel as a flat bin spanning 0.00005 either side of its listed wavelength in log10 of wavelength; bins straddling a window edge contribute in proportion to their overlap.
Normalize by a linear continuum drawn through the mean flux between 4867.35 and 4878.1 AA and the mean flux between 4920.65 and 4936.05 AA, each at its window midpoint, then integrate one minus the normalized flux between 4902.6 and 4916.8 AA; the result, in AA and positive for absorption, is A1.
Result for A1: -0.5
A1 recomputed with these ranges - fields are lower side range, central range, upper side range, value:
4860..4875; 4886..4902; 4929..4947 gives -0.8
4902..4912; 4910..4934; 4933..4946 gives 1.0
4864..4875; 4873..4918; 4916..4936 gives -2.1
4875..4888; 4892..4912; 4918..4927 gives -1.5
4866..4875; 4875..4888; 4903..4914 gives 0.4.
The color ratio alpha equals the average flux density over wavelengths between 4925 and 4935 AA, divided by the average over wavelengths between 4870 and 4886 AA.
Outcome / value 1.09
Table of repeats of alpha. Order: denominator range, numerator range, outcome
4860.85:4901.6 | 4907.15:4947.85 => 1.09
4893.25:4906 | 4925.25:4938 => 1.03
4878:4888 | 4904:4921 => 1.08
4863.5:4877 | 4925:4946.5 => 1.15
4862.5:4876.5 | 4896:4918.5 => 1.14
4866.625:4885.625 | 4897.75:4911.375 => 1.10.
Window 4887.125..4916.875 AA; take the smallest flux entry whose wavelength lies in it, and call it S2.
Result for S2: 4.73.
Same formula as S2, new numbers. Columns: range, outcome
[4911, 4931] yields 5.02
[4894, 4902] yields 5.14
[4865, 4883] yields 4.33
